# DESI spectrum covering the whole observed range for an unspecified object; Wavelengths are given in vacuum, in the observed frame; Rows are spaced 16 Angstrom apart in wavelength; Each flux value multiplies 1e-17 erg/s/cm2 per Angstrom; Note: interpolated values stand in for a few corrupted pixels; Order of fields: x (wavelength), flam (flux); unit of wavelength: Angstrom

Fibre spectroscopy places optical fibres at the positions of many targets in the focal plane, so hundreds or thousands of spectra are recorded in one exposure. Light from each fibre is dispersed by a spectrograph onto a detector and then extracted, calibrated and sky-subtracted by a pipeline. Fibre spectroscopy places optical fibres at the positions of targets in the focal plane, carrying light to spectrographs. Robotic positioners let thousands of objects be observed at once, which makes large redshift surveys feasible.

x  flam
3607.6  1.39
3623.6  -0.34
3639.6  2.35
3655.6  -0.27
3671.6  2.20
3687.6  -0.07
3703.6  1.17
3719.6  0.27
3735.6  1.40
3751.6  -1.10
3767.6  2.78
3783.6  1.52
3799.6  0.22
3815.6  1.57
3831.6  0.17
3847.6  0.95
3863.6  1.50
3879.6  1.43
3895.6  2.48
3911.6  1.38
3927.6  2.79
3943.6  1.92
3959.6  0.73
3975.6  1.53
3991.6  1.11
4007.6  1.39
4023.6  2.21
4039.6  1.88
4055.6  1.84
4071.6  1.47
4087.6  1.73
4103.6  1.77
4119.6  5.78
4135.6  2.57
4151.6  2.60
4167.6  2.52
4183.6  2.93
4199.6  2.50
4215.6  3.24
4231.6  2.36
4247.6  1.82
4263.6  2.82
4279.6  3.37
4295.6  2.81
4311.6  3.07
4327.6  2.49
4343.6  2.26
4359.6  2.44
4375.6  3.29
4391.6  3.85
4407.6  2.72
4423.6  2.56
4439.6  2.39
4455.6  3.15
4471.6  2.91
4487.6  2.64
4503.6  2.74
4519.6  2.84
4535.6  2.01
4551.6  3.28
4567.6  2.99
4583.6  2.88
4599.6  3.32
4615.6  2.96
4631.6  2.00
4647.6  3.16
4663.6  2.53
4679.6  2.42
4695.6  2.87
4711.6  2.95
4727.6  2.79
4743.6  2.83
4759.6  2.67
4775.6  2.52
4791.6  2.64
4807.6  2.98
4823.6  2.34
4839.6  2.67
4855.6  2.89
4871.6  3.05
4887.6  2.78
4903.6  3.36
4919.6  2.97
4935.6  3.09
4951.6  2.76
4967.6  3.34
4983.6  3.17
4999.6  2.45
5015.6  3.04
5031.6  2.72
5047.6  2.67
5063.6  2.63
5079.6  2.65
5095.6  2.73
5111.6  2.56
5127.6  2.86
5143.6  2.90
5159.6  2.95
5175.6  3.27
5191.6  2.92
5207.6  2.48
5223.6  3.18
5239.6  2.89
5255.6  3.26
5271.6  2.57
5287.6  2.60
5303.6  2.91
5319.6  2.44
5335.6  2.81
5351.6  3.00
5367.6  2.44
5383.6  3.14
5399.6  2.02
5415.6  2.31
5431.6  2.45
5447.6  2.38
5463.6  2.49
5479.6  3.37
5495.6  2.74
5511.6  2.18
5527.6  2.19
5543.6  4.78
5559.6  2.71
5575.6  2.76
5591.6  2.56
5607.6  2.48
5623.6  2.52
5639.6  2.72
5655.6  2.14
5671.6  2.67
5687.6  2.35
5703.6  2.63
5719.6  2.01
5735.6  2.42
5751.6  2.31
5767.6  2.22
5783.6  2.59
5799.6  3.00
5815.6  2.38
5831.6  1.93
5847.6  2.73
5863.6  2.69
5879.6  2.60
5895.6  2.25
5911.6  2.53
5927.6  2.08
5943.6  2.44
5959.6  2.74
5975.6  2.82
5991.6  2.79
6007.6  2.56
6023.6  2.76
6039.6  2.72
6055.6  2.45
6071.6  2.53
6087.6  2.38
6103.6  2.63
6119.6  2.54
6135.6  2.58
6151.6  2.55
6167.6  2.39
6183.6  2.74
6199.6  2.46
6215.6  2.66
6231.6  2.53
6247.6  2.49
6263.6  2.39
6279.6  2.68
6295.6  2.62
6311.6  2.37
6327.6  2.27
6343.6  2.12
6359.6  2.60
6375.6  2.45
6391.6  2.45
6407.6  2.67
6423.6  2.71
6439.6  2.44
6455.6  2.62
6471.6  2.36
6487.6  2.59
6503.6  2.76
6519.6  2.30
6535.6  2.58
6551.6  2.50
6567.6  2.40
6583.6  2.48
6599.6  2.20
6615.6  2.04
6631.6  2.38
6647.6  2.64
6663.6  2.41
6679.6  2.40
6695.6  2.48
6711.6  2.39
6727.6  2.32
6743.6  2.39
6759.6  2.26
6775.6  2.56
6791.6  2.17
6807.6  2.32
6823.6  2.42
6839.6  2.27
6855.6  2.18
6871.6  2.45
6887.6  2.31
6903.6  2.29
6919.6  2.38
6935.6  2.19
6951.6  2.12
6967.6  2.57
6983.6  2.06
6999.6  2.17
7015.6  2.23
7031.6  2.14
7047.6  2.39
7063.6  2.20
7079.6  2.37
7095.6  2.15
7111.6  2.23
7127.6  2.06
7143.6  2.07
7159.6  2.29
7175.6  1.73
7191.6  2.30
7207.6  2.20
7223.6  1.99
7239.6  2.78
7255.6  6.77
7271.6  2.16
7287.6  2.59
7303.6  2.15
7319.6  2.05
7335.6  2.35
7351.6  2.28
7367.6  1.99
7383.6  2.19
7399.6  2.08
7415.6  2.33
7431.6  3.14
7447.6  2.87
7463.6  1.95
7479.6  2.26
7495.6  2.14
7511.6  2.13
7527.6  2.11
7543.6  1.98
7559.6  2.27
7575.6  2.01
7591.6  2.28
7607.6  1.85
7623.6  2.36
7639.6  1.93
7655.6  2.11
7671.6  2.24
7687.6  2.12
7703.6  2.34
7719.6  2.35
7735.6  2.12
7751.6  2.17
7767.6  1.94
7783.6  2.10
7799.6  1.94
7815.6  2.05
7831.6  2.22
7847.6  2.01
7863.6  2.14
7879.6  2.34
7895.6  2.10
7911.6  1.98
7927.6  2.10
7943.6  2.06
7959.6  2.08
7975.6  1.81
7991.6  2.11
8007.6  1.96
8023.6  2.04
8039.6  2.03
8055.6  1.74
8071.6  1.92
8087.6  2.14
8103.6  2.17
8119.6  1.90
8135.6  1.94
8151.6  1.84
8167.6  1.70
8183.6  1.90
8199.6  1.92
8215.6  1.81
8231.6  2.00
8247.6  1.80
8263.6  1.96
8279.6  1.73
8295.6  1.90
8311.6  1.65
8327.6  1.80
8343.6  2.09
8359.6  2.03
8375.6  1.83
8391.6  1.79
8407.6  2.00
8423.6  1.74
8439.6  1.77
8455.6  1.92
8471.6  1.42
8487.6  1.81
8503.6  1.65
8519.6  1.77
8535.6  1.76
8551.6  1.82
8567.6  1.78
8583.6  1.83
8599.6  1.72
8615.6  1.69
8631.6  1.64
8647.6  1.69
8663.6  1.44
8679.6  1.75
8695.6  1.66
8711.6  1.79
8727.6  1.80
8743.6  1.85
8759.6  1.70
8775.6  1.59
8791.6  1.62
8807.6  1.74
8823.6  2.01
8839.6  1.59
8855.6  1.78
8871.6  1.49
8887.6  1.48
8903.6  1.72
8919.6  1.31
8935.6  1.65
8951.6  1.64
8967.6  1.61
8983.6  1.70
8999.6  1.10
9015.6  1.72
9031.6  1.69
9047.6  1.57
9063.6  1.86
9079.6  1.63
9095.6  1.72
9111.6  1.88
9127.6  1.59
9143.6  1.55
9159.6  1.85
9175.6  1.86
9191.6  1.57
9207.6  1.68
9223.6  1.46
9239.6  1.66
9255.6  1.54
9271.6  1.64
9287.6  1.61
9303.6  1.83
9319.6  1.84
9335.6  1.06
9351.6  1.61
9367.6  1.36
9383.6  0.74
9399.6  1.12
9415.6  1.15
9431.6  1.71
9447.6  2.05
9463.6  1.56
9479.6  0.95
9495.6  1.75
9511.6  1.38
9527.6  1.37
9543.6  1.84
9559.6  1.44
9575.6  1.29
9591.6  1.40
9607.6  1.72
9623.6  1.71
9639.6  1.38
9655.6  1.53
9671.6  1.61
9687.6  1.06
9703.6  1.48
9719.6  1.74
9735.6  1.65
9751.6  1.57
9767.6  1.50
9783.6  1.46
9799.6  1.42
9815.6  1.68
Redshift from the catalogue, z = 0.106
